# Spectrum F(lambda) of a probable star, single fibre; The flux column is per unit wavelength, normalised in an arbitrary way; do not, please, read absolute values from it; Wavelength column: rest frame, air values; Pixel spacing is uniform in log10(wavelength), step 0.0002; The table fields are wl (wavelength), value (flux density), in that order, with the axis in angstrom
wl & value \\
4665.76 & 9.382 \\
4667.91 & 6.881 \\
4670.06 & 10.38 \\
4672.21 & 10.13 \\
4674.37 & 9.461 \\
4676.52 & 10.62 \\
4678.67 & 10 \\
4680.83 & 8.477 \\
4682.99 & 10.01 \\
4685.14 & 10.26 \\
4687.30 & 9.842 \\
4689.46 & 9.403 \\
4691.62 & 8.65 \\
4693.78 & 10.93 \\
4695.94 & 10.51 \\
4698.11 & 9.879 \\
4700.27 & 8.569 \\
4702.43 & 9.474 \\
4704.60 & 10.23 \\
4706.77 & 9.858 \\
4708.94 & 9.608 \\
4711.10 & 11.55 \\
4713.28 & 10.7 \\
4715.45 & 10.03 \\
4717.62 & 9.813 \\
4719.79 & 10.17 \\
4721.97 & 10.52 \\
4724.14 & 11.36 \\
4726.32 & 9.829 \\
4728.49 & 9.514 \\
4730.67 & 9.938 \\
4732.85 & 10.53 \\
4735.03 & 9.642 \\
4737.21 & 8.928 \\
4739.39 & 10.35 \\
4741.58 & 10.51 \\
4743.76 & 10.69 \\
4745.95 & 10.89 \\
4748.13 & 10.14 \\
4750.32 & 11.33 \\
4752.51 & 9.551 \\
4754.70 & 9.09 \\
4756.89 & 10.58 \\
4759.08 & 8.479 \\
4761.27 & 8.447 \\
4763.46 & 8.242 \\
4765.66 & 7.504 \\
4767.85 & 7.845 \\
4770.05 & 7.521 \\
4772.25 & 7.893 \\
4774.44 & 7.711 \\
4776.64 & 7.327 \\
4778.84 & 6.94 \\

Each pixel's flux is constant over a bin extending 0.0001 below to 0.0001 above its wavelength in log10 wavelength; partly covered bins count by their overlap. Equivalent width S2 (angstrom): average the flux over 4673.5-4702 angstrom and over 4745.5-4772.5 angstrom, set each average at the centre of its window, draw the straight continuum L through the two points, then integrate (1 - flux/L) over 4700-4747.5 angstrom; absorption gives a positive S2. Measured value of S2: -3.9 angstrom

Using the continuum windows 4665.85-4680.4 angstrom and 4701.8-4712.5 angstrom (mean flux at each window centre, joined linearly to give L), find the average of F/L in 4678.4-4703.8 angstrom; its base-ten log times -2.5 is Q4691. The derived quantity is 0.02 mag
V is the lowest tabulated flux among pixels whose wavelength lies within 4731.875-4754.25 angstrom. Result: 8.928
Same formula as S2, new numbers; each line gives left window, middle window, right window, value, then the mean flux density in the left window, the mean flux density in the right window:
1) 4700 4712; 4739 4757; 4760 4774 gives -3.77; 9.95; 7.91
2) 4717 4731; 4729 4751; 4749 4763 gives -0.90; 10.2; 9.53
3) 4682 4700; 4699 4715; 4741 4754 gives 0.08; 9.88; 10.5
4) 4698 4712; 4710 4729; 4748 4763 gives -1.23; 9.87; 9.57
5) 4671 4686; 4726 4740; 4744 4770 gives -0.54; 9.85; 9.25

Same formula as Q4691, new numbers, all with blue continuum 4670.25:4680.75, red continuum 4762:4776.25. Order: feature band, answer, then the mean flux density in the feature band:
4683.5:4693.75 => -0.01 mag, 9.71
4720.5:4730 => -0.17 mag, 10.3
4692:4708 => -0.06 mag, 9.86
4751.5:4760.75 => -0.16 mag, 9.37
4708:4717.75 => -0.15 mag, 10.4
